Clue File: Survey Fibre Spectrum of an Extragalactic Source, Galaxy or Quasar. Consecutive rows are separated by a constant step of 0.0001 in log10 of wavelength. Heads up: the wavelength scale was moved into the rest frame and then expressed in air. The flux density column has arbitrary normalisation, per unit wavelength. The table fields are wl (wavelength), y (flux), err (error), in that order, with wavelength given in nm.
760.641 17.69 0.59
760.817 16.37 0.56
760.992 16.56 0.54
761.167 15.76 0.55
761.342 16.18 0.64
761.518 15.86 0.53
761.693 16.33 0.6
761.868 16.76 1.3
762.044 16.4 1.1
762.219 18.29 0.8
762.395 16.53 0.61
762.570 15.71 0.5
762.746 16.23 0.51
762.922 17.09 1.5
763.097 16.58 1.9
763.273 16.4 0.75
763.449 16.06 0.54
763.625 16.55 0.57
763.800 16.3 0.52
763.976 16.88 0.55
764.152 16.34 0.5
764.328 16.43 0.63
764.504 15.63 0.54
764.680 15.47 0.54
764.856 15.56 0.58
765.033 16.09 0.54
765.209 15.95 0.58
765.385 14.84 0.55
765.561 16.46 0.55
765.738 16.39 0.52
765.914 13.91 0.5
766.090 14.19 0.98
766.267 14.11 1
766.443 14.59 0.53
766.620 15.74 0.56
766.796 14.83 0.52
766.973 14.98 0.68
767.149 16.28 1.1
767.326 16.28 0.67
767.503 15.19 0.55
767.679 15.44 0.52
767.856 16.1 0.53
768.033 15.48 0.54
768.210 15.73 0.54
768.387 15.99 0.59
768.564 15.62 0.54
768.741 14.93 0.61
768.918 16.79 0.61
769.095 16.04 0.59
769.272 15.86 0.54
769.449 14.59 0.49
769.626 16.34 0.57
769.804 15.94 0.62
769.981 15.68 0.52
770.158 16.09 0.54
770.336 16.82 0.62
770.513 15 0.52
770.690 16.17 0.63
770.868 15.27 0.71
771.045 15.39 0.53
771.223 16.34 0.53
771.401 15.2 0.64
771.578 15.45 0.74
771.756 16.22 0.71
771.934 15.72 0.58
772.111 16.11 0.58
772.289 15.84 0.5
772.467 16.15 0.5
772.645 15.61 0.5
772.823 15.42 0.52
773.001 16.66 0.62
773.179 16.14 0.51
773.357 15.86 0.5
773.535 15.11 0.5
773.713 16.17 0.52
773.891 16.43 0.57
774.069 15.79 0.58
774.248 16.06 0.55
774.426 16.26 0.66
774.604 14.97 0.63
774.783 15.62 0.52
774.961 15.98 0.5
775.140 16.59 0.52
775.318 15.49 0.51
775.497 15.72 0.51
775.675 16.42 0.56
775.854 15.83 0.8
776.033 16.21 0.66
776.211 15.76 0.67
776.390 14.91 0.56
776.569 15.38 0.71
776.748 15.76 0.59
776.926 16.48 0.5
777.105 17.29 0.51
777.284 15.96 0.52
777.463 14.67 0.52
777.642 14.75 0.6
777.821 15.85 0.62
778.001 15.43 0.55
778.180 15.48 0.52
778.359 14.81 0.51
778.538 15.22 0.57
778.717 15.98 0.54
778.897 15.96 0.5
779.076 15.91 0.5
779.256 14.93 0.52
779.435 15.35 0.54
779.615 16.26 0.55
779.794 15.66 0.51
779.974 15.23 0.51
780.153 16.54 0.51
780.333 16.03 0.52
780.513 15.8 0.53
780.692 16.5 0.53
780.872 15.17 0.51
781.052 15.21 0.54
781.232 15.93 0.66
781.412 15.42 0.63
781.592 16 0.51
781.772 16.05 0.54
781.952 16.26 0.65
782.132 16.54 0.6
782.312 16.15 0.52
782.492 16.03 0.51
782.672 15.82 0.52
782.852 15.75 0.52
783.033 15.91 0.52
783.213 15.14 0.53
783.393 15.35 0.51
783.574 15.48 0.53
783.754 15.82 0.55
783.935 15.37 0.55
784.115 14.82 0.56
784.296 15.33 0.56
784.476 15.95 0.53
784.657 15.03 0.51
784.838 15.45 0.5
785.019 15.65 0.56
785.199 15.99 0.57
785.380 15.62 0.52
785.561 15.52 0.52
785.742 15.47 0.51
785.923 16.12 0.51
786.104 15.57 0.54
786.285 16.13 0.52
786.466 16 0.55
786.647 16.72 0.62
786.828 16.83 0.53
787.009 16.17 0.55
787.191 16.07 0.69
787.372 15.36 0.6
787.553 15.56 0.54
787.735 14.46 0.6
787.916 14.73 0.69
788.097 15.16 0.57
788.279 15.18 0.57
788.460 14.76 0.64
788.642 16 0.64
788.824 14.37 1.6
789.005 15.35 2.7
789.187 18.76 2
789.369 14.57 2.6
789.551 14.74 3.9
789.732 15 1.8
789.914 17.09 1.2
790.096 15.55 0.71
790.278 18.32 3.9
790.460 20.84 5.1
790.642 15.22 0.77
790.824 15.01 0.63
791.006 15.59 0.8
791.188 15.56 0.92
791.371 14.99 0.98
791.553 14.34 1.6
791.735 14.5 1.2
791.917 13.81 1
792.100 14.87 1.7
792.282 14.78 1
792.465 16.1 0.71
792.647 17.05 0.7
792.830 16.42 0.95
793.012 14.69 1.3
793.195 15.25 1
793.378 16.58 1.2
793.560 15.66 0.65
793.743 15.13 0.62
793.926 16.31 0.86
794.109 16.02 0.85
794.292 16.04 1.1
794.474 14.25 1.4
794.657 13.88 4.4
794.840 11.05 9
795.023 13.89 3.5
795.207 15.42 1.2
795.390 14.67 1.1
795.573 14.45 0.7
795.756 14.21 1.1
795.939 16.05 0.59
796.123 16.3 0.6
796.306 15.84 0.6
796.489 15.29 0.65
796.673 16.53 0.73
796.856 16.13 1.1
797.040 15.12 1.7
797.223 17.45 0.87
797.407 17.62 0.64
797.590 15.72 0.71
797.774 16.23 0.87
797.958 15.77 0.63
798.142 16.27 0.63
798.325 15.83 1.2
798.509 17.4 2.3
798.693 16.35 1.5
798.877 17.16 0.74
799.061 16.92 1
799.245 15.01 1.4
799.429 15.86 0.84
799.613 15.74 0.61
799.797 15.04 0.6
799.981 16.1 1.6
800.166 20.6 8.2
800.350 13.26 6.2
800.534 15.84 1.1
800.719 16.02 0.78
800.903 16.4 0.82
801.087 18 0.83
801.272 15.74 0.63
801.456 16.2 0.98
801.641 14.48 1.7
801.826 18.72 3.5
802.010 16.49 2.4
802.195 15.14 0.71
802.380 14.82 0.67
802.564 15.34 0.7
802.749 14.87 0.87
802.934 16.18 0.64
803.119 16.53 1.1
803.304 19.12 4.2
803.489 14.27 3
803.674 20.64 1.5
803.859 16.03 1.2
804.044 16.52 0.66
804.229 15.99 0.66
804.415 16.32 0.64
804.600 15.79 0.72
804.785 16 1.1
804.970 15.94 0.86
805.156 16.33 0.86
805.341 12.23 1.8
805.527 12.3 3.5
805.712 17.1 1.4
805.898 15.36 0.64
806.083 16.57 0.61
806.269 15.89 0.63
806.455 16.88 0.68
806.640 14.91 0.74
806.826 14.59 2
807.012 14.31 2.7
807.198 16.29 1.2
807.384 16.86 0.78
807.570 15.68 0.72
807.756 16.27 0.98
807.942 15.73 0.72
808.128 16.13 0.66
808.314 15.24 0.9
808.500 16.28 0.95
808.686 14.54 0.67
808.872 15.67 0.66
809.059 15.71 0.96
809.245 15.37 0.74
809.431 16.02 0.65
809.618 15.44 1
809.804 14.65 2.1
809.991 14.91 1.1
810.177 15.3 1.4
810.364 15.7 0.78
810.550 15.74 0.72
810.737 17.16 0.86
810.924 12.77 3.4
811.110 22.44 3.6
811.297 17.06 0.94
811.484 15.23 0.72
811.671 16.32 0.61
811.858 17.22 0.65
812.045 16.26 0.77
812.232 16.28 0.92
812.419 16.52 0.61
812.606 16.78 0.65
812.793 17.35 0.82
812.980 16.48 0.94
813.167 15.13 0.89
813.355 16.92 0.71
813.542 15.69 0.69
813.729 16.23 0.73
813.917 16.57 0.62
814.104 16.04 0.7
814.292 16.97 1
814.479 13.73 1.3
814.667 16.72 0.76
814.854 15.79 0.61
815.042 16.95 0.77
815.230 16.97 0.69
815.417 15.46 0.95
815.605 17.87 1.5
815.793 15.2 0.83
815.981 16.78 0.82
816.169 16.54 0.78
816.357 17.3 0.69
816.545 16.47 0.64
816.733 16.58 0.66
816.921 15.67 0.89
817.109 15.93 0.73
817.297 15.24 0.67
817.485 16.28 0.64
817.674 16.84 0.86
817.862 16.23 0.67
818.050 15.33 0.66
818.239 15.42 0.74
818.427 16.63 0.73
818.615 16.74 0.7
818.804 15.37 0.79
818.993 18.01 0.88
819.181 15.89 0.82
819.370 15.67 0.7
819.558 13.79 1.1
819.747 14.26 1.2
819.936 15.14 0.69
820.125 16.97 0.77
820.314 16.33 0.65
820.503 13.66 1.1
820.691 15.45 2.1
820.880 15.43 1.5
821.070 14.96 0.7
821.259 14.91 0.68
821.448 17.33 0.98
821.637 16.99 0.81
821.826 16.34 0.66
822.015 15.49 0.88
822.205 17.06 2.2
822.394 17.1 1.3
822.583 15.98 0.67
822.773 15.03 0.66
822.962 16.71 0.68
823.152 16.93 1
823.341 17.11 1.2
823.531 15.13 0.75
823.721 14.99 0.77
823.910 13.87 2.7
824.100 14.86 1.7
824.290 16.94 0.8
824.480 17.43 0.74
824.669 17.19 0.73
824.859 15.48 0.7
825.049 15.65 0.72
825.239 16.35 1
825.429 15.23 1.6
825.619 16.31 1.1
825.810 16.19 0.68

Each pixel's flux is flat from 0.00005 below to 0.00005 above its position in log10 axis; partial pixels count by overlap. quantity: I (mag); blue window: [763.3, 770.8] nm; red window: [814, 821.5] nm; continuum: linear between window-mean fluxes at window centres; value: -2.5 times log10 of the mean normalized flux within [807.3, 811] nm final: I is 0.02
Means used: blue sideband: 15.7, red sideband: 16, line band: 15.6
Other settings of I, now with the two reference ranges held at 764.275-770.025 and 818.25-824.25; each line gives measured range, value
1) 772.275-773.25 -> -0.03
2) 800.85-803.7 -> -0.04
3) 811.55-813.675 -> -0.04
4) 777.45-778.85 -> 0.02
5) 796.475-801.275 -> -0.04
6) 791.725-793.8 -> 0.02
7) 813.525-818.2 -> -0.03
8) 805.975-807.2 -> 0.01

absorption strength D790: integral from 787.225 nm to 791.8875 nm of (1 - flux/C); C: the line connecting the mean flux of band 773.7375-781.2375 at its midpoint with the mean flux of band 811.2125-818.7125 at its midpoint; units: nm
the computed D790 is 0.09 nm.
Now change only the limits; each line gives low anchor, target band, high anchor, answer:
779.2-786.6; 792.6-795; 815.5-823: 0.096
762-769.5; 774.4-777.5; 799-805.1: 0.017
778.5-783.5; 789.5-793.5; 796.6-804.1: 0.083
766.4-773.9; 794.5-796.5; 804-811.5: 0.145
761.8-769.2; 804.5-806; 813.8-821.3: 0.075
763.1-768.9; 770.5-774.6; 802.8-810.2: -0.038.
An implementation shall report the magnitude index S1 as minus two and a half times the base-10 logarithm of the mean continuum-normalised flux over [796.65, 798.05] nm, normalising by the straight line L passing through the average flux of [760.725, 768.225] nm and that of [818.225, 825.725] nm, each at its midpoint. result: -0.03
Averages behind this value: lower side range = 15.9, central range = 16.3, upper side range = 15.9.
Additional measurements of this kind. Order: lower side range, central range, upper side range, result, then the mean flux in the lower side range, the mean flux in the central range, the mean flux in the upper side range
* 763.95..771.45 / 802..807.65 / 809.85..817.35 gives 0.023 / 15.6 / 15.8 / 16.3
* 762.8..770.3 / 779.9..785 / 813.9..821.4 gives 0.007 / 15.8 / 15.7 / 16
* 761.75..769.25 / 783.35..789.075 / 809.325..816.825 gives 0.035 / 15.9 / 15.5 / 16.3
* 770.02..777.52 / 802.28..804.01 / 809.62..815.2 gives -0.018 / 15.9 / 16.4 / 16.2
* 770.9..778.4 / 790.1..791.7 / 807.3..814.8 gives -0.015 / 15.8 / 16.1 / 16.1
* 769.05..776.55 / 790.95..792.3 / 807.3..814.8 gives 0.083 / 15.8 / 14.8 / 16.1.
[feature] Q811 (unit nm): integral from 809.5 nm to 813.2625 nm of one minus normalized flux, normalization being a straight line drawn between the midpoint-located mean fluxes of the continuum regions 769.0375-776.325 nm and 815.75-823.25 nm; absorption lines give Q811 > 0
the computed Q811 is -0.06 nm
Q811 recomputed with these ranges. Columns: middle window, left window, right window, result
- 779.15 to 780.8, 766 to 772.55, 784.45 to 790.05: -0.02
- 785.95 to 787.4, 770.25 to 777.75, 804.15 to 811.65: -0.03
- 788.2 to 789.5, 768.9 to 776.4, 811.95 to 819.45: 0.04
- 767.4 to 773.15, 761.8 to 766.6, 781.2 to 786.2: 0.04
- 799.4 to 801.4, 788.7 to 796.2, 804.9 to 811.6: -0.09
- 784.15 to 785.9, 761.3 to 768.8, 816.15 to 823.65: 0.04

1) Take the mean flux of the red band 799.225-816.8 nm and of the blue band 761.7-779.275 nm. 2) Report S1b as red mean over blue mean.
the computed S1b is 1.0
